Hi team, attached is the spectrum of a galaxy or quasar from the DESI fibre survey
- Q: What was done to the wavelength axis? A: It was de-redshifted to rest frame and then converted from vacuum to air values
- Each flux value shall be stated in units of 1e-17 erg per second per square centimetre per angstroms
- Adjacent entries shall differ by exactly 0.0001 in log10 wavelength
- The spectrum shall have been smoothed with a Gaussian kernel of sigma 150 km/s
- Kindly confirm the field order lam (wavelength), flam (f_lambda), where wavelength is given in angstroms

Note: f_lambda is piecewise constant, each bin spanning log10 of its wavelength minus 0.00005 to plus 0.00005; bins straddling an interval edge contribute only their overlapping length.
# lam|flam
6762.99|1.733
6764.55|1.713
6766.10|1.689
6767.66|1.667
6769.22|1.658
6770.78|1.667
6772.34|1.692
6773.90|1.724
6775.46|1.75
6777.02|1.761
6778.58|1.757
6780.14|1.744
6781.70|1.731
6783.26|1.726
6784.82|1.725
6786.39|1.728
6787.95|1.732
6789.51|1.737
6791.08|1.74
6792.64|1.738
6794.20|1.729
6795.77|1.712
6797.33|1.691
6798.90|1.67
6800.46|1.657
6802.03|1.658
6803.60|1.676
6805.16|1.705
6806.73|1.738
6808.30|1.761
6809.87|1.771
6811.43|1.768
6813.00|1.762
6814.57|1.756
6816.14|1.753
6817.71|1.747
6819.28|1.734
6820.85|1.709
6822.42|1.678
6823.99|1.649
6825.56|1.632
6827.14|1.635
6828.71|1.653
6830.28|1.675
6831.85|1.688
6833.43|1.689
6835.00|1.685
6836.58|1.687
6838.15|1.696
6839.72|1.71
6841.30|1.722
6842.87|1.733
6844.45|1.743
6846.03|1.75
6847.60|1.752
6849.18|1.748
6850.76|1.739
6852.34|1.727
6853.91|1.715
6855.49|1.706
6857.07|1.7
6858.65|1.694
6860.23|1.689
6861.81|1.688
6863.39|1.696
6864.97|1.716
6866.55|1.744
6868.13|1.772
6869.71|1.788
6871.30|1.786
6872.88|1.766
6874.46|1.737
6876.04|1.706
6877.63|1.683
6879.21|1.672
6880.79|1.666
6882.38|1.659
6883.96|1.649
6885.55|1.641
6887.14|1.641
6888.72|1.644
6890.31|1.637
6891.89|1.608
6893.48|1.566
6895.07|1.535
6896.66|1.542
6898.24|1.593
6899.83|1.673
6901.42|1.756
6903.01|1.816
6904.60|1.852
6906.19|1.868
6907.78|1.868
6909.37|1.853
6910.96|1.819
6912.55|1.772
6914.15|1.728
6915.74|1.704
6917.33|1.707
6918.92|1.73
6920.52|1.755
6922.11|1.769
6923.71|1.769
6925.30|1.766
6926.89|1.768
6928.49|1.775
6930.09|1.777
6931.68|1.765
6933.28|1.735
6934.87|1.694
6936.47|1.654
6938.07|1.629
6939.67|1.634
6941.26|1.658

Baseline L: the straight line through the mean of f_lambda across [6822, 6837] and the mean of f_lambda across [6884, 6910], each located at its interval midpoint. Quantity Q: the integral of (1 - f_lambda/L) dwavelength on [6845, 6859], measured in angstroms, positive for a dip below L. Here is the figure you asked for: -0.4 angstroms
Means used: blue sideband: 1.67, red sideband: 1.69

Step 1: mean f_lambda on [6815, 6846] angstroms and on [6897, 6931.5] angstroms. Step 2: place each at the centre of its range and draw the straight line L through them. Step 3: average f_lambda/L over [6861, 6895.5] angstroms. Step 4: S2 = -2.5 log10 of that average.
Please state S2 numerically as 0.03 mag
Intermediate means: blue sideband 1.7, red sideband 1.76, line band 1.68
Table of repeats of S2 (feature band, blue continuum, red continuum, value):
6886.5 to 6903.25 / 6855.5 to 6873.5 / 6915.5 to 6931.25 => 0.07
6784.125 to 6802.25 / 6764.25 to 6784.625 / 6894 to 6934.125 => 0.01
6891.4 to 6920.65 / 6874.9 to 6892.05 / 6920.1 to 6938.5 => -0.02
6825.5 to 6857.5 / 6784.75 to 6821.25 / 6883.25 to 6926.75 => 0.01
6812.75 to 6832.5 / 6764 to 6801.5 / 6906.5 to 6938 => 0.02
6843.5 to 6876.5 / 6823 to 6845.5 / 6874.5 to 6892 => -0.04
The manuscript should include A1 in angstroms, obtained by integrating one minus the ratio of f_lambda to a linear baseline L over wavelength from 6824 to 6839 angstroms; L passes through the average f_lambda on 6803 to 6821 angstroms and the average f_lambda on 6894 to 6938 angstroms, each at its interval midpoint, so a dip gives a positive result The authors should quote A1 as 0.6 angstroms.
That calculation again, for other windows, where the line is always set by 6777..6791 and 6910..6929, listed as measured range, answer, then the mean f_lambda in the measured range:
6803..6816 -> 0.0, 1.74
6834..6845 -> 0.2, 1.71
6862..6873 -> 0.0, 1.75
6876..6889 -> 0.7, 1.66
